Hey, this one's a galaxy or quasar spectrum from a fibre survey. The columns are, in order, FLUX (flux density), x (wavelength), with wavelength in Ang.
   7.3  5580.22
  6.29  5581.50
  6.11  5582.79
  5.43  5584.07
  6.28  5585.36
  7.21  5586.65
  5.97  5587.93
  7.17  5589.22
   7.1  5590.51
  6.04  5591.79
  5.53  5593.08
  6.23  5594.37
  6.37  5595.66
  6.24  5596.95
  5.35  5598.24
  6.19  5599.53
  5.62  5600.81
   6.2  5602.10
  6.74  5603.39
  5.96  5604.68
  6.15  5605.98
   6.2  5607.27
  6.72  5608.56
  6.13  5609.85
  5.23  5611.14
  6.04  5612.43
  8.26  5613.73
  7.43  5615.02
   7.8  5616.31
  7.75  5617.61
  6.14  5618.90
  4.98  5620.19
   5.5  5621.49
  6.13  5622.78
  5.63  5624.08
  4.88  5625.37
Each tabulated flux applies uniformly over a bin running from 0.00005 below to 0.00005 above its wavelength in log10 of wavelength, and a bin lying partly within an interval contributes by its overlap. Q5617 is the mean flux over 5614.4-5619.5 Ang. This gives 7.29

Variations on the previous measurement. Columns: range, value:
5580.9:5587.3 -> 6.26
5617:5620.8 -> 6.3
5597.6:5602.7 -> 5.85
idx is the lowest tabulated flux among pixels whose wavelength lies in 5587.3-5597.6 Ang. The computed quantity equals 5.53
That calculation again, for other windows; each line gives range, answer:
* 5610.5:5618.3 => 5.23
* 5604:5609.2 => 5.96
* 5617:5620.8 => 4.98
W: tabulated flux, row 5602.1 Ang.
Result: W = 6.2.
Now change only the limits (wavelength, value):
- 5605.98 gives 6.15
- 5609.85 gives 6.13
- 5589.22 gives 7.17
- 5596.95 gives 6.24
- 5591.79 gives 6.04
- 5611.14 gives 5.23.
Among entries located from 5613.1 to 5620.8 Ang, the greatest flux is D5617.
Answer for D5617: 8.26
